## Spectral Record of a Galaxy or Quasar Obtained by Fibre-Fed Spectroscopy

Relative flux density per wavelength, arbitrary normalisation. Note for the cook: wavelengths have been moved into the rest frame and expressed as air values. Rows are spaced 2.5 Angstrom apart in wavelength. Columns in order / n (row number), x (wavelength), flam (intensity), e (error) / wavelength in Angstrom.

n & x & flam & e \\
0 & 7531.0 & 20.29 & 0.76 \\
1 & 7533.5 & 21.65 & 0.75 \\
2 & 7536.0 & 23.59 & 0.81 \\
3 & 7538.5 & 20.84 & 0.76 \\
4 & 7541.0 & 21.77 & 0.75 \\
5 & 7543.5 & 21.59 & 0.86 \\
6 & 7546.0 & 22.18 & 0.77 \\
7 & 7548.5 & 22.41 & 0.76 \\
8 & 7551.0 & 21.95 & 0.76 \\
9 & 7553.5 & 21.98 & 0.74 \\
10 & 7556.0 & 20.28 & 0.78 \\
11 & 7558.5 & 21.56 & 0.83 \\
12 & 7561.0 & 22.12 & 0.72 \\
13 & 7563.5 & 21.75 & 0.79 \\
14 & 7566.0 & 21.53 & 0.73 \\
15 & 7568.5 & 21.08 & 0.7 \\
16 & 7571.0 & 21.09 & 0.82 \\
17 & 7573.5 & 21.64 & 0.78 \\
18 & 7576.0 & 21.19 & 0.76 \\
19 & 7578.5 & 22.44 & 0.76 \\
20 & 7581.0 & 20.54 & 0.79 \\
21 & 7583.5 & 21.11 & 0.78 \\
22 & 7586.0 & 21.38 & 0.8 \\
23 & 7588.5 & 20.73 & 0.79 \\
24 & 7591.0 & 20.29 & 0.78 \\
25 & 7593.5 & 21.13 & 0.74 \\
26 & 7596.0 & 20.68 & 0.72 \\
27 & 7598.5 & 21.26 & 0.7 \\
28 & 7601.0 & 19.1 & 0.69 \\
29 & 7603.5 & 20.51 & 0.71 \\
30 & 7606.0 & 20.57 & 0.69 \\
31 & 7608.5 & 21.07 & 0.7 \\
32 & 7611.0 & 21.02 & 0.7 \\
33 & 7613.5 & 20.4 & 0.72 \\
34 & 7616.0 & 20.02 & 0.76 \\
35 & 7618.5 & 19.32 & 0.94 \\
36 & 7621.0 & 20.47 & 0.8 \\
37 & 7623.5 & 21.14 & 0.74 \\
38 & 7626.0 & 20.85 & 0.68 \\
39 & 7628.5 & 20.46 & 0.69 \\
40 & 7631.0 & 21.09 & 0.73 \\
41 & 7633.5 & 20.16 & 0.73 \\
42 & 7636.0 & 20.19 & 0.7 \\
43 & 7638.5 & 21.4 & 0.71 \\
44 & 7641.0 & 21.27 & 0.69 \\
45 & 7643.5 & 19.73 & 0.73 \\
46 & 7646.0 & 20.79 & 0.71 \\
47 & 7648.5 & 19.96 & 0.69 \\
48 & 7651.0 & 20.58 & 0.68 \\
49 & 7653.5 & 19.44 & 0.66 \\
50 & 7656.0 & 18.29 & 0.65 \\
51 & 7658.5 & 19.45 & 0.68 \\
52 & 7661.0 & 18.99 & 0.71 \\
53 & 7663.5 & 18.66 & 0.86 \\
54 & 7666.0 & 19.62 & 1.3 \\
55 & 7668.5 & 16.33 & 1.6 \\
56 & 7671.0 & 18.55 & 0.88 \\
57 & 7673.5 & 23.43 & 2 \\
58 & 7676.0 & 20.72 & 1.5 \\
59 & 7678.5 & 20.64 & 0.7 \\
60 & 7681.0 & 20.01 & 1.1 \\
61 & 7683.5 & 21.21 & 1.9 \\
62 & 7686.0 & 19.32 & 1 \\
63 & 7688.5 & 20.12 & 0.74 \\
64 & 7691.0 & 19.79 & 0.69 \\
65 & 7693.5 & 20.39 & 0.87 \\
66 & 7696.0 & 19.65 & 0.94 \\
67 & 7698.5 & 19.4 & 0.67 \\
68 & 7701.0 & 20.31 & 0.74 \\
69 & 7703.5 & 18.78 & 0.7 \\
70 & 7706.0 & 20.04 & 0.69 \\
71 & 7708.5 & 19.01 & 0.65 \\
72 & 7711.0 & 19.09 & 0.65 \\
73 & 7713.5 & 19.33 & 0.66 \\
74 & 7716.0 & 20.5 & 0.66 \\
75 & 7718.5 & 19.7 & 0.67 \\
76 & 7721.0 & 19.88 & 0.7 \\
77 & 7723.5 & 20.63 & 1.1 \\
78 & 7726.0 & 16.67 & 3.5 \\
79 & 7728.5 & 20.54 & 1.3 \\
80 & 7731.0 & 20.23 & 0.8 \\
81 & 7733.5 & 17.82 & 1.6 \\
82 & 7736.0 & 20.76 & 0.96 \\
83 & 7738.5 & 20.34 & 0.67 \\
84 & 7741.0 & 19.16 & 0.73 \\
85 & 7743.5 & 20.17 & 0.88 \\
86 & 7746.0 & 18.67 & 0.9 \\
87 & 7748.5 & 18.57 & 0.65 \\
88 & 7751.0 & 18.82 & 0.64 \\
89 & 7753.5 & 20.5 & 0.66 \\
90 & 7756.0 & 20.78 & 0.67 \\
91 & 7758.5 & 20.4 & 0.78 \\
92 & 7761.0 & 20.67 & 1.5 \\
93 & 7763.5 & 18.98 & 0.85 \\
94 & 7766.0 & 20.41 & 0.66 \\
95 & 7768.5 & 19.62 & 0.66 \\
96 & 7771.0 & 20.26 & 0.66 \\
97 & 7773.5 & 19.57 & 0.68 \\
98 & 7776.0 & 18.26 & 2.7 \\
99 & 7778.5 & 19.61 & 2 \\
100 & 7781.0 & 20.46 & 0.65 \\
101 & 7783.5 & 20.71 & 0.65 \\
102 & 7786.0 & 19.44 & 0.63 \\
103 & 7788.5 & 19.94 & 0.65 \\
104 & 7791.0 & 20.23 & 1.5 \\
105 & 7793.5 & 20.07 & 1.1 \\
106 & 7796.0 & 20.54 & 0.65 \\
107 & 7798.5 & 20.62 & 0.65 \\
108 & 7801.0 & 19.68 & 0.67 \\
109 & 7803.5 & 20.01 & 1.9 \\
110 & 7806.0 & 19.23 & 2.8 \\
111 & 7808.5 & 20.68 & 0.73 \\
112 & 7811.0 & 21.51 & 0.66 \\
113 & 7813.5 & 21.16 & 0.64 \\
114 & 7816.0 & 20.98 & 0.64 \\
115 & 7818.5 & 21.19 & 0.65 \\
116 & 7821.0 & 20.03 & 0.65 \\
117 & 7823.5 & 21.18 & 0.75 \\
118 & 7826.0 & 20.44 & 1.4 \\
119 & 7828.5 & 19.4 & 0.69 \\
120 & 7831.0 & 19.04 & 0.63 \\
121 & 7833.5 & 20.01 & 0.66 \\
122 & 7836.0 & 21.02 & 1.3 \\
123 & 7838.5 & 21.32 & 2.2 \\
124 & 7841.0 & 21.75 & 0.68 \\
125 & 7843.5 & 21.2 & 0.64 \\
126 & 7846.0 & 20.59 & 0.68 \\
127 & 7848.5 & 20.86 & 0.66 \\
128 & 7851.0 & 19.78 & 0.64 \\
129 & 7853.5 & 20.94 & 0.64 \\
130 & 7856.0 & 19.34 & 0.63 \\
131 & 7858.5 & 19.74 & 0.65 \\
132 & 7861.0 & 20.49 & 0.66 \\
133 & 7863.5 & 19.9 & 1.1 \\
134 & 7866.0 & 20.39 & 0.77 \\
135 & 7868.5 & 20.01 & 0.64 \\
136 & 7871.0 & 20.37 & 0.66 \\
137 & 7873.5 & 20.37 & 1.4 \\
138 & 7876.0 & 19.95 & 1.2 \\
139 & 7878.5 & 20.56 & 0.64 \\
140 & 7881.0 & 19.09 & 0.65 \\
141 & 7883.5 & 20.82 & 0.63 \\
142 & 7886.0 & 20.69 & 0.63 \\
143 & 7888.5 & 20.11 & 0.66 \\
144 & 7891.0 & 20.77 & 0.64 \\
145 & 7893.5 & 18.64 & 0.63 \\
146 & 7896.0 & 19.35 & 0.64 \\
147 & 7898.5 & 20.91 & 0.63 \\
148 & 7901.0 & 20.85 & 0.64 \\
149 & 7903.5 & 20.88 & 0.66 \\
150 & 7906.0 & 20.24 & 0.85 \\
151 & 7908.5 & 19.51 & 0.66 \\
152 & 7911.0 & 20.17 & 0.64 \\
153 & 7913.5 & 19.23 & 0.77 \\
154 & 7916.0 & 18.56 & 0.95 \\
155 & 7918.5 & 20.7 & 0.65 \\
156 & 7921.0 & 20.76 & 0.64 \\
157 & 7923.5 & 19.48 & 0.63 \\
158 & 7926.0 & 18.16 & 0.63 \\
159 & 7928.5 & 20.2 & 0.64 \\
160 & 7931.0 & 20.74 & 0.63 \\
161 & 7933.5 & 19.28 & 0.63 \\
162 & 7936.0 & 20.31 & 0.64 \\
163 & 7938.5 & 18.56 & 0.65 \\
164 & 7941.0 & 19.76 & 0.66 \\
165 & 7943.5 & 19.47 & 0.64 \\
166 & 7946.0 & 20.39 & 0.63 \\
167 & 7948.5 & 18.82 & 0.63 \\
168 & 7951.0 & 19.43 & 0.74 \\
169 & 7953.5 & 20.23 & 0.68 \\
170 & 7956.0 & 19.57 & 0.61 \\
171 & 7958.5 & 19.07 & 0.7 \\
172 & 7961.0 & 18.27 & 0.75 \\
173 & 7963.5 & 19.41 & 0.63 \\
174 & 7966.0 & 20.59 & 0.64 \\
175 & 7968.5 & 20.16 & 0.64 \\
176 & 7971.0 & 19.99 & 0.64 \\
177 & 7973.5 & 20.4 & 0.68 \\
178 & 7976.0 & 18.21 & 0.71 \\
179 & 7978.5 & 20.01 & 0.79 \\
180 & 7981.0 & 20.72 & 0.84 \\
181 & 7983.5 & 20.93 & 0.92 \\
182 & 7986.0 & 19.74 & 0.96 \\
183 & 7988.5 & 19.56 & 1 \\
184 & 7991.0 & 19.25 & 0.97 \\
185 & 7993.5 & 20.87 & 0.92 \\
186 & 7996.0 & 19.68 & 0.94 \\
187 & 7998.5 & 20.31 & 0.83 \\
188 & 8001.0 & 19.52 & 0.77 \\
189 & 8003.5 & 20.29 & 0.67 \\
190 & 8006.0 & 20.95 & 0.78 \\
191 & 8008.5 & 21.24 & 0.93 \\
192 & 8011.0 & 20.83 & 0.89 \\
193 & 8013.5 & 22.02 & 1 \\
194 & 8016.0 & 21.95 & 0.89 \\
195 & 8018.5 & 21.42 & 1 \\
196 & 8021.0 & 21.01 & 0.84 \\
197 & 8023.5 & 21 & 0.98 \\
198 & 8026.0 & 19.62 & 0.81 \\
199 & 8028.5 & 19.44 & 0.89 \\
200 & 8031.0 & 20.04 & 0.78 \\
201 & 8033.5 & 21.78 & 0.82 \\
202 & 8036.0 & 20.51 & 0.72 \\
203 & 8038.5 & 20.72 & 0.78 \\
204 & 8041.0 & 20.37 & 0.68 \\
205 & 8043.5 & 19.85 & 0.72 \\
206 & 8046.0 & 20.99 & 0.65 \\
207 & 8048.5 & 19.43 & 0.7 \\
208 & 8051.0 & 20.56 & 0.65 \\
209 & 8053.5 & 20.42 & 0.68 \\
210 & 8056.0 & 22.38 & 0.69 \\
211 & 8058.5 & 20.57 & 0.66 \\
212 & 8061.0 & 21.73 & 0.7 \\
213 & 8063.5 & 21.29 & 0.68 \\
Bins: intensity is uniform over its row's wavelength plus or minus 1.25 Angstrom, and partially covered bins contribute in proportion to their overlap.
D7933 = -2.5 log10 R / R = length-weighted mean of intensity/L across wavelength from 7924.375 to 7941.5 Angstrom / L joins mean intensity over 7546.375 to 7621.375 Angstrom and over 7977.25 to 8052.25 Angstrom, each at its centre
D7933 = 0.06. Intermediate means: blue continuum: 21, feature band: 19.6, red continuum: 20.5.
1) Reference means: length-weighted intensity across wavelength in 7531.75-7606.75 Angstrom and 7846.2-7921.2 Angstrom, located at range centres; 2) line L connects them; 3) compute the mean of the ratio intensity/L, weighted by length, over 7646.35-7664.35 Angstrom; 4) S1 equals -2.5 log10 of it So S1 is 0.08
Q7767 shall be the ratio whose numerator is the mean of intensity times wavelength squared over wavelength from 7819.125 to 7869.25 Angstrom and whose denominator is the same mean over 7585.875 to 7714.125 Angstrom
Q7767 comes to 1.07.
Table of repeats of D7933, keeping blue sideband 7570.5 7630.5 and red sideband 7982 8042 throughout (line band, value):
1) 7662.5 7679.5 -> 0.05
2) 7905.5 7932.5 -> 0.04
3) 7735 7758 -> 0.05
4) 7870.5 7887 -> 0.02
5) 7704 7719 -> 0.06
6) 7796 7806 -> 0.03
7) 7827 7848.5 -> 0.00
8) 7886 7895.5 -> 0.04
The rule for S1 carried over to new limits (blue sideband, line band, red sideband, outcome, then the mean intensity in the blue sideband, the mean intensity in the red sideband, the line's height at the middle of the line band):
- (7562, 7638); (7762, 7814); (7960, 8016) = 0.025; 20.8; 20.2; 20.5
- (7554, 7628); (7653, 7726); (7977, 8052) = 0.062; 20.9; 20.5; 20.8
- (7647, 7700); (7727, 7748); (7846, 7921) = 0.013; 19.7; 20.1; 19.9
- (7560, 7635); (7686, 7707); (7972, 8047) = 0.053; 20.9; 20.4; 20.8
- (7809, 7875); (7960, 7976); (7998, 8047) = 0.050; 20.5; 20.7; 20.6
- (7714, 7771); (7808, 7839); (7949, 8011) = -0.043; 19.7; 19.9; 19.8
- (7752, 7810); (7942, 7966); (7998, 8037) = 0.059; 20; 20.8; 20.6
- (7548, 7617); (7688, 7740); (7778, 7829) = 0.054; 21.1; 20.4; 20.7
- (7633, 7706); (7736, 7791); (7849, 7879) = 0.012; 19.9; 20.2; 20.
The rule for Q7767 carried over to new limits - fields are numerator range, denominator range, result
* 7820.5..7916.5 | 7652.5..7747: 1.08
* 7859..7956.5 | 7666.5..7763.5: 1.06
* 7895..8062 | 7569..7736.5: 1.09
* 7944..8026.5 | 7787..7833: 1.04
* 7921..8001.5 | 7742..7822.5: 1.03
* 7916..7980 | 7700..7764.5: 1.06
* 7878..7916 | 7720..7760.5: 1.06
